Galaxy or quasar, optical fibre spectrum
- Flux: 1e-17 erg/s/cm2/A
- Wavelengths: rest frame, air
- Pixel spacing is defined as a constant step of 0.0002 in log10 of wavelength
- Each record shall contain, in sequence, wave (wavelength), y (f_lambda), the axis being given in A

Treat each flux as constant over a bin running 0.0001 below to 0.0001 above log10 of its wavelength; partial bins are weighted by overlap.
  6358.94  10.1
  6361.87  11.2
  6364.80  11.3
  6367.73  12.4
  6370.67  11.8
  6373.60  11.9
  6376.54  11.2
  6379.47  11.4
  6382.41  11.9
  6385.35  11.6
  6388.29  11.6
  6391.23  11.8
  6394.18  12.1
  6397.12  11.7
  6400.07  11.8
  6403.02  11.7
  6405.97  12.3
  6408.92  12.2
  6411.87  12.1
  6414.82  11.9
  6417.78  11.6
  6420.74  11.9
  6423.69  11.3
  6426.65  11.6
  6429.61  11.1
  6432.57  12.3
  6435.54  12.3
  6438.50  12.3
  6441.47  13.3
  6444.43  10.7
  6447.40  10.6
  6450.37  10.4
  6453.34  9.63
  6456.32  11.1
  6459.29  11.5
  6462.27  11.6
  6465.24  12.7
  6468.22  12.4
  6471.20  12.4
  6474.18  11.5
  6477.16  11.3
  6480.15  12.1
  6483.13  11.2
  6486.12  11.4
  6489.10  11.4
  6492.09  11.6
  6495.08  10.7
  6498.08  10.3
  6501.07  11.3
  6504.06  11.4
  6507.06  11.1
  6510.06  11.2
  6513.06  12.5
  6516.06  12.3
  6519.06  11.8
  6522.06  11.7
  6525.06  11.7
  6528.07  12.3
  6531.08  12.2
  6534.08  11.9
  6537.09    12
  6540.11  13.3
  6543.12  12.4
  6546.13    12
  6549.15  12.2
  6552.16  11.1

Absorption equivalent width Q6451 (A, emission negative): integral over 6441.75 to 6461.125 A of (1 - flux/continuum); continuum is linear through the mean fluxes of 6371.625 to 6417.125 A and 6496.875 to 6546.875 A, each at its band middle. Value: 1.6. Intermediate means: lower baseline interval 11.8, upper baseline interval 11.9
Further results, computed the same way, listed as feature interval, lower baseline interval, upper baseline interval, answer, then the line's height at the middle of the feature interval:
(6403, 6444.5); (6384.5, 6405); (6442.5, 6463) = -2.4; 11.3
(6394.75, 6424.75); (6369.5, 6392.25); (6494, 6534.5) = -0.6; 11.6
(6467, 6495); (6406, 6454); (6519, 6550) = 0.6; 11.9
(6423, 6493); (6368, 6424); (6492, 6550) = 1.3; 11.8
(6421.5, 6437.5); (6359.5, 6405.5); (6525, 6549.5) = 0.1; 11.8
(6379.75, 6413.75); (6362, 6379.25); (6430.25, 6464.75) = -0.8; 11.6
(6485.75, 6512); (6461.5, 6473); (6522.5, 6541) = 2.3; 12.2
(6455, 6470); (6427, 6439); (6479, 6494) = -0.2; 11.7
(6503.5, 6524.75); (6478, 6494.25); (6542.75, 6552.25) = 0.0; 11.7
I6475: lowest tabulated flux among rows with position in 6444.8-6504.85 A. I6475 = 9.63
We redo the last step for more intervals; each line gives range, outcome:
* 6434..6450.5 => 10.4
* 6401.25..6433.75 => 11.1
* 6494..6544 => 10.3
